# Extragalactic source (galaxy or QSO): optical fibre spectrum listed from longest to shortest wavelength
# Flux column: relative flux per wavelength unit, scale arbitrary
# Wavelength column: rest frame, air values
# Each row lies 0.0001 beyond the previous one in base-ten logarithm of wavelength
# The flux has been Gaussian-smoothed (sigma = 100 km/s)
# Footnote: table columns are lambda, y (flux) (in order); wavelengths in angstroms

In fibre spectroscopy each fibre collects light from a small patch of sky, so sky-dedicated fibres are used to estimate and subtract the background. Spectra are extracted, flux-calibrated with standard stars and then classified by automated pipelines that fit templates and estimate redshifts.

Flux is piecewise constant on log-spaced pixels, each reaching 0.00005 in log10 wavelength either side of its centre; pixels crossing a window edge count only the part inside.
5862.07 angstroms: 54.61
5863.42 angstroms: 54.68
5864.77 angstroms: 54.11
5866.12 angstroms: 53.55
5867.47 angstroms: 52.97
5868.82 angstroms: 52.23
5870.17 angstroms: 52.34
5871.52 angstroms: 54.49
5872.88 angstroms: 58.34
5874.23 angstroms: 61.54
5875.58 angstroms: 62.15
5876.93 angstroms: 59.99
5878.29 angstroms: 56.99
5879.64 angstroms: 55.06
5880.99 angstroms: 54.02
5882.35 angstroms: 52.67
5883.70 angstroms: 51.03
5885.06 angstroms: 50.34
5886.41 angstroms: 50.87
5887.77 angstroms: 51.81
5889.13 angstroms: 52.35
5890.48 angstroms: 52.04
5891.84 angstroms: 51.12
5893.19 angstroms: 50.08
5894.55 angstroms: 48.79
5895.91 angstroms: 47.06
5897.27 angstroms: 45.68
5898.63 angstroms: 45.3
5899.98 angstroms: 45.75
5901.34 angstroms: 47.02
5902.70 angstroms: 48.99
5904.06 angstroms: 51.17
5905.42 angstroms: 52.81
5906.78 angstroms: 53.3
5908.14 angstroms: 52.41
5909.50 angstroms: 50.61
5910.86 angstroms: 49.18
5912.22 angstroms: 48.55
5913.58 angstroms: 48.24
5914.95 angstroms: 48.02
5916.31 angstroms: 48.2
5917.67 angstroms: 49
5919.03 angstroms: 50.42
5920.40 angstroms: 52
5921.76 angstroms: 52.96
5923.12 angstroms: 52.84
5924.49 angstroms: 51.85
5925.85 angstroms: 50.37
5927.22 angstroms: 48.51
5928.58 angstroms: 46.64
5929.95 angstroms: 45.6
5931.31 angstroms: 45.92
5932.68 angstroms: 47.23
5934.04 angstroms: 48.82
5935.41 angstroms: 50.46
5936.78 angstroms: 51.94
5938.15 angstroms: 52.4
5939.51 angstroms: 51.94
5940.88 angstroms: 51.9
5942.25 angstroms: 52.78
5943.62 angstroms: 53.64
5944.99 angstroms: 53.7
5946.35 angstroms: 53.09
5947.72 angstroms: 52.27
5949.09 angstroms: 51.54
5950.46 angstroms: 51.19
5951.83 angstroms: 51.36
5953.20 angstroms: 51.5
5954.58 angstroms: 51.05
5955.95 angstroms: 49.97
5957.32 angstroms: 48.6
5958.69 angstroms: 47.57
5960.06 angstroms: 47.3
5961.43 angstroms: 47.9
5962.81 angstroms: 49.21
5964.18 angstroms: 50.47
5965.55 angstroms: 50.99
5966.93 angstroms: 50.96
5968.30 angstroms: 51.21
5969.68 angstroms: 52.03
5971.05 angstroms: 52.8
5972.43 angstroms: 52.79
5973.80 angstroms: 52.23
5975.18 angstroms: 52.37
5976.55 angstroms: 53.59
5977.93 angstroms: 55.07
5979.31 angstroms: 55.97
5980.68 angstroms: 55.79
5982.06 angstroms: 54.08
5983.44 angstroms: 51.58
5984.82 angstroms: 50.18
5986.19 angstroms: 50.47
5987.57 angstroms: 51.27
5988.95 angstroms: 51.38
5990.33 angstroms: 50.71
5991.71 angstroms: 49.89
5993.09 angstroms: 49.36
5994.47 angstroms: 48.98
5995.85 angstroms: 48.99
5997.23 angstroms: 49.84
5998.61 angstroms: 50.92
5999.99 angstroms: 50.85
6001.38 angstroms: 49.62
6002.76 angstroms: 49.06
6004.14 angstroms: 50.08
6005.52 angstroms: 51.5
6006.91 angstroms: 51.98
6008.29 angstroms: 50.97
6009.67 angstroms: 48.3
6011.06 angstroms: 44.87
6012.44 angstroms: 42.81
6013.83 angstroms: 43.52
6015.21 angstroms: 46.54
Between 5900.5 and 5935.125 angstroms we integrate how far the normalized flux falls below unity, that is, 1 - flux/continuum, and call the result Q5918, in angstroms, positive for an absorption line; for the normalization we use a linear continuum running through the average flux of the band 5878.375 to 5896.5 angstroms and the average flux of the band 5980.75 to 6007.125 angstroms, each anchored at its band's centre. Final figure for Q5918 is 1.1 angstroms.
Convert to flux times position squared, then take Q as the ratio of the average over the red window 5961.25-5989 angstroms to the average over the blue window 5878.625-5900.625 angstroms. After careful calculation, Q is 1.06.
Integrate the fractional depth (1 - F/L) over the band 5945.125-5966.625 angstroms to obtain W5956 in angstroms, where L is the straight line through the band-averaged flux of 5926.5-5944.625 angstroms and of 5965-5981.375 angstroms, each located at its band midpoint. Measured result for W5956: 0.5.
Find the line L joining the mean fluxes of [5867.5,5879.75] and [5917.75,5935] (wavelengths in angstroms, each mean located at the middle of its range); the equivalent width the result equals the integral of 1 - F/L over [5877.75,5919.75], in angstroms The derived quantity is 2.4 angstroms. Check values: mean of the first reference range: 56.9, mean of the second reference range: 49.4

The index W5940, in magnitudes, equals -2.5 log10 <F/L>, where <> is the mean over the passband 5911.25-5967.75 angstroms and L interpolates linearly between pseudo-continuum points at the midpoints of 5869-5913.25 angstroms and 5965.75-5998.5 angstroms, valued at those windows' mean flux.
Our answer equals 0.04 mag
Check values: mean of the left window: 52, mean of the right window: 51.8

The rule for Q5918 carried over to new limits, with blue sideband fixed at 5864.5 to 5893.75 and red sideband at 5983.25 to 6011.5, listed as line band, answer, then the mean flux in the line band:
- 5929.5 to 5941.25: 0.6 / 49.6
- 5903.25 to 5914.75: 0.5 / 50.6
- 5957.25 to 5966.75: 0.4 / 49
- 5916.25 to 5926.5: 0.3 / 51.1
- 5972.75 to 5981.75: -0.6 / 54.1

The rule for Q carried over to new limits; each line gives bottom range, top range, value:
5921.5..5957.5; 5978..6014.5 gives 1.01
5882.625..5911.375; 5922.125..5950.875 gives 1.03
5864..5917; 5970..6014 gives 1.01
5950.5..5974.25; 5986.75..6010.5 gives 1.01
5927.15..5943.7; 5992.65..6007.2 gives 1.03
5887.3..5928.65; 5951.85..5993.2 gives 1.05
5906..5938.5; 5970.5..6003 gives 1.06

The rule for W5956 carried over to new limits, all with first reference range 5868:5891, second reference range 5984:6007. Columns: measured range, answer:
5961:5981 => -0.4 angstroms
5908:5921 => 0.9 angstroms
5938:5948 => -0.1 angstroms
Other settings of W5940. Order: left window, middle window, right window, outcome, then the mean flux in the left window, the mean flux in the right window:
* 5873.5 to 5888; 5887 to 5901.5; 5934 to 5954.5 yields 0.12 mag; 55.3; 52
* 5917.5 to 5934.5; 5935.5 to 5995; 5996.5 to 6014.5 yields -0.05 mag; 49.4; 48.8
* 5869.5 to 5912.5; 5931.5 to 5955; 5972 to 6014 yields 0.00 mag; 52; 50.7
